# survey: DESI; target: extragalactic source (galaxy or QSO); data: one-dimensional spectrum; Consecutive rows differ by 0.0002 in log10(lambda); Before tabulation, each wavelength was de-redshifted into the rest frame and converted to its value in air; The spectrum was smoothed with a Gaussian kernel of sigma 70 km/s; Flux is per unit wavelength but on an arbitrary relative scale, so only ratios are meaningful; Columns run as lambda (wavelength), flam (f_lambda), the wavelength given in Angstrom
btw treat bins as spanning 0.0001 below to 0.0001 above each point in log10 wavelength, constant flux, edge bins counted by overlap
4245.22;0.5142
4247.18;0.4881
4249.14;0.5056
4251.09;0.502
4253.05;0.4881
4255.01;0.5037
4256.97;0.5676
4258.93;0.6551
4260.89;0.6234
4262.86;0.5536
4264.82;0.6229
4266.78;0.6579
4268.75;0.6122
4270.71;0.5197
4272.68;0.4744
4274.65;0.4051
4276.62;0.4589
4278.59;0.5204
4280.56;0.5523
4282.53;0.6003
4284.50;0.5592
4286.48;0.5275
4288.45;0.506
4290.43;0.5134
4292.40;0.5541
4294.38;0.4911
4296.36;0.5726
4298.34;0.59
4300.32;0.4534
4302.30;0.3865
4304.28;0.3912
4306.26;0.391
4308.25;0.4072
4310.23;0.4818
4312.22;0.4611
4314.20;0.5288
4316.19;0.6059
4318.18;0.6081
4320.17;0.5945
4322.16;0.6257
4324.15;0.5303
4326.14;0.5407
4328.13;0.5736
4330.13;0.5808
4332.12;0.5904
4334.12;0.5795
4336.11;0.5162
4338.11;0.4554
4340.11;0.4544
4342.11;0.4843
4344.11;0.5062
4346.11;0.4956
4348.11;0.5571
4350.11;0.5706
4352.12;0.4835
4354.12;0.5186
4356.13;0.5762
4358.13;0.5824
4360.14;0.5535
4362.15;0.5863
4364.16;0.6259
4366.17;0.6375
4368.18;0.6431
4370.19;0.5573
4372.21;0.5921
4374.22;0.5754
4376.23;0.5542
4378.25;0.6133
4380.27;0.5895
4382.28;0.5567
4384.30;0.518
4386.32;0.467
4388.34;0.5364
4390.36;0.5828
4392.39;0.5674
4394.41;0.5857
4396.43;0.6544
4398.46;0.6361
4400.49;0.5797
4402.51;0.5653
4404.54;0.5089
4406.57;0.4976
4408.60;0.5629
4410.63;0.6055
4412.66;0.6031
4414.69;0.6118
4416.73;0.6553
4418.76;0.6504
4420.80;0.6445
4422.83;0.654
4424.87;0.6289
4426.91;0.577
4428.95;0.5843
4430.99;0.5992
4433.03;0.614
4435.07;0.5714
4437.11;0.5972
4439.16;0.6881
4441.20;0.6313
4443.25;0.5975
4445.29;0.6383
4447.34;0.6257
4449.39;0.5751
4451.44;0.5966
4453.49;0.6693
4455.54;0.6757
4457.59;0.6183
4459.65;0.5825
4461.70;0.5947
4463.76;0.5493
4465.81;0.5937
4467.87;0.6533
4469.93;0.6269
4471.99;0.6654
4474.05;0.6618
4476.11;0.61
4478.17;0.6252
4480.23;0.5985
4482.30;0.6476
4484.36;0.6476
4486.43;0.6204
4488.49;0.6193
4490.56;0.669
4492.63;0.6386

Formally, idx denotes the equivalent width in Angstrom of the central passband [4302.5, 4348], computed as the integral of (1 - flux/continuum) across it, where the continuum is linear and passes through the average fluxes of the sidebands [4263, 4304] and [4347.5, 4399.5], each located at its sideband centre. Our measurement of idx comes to 2.7 Angstrom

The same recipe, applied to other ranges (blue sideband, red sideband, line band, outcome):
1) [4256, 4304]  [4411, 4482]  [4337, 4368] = 1.7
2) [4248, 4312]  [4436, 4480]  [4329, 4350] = 1.1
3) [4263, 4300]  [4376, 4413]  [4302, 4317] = 2.4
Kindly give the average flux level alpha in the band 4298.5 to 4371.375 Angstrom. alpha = 0.532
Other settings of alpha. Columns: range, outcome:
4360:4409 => 0.574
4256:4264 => 0.6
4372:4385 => 0.572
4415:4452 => 0.618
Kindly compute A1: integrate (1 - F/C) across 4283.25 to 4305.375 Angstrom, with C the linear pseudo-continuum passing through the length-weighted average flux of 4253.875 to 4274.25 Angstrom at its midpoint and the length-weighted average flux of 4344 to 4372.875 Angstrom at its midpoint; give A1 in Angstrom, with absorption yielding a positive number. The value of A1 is 2.6 Angstrom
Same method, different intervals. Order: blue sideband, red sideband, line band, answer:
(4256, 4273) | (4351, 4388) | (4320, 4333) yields 0.05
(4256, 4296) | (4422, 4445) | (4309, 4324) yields 0.31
